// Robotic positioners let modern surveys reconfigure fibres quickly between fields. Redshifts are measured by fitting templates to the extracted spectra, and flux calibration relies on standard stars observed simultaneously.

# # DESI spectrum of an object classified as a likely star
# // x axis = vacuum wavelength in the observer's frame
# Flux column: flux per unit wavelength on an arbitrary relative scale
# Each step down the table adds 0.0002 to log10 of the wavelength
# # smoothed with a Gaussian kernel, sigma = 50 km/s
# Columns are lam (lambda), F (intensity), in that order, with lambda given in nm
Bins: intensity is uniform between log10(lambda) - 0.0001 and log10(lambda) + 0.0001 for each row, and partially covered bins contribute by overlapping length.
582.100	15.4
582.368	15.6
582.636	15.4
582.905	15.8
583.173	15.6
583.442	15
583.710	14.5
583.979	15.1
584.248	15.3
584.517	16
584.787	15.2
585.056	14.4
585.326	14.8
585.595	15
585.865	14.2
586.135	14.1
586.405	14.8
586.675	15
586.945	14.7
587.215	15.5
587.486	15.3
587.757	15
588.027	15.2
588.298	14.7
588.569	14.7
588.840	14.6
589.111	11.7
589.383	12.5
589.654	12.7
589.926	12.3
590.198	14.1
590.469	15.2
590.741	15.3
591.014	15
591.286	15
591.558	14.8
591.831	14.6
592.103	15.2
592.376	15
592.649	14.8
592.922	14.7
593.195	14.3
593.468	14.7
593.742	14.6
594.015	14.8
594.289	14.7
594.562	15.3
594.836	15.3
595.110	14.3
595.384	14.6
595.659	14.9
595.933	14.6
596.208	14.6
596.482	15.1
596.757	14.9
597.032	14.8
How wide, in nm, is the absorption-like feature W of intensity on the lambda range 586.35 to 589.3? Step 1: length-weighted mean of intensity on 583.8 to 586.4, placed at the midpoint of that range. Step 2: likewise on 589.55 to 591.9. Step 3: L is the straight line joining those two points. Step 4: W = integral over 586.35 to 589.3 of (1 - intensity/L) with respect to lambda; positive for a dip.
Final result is 0.00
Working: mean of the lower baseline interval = 14.9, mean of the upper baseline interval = 14.3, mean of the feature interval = 14.6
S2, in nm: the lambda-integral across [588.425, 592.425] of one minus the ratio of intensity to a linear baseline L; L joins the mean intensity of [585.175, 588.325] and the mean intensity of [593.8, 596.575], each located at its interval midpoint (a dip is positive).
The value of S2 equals 0.18 nm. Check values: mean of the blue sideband 14.9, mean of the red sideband 14.8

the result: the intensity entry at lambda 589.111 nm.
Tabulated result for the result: 11.7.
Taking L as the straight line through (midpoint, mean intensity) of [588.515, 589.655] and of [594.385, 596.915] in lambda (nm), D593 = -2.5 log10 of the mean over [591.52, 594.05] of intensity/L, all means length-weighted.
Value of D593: -0.05 mag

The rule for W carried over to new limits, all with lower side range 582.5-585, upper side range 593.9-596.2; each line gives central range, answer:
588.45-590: 0.20 nm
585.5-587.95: 0.05 nm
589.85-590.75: 0.05 nm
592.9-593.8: 0.02 nm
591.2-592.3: 0.00 nm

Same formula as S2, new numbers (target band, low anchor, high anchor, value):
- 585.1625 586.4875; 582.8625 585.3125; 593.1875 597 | 0.047 nm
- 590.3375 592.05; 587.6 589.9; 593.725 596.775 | -0.096 nm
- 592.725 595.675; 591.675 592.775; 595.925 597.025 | 0.024 nm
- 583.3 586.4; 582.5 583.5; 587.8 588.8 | 0.080 nm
